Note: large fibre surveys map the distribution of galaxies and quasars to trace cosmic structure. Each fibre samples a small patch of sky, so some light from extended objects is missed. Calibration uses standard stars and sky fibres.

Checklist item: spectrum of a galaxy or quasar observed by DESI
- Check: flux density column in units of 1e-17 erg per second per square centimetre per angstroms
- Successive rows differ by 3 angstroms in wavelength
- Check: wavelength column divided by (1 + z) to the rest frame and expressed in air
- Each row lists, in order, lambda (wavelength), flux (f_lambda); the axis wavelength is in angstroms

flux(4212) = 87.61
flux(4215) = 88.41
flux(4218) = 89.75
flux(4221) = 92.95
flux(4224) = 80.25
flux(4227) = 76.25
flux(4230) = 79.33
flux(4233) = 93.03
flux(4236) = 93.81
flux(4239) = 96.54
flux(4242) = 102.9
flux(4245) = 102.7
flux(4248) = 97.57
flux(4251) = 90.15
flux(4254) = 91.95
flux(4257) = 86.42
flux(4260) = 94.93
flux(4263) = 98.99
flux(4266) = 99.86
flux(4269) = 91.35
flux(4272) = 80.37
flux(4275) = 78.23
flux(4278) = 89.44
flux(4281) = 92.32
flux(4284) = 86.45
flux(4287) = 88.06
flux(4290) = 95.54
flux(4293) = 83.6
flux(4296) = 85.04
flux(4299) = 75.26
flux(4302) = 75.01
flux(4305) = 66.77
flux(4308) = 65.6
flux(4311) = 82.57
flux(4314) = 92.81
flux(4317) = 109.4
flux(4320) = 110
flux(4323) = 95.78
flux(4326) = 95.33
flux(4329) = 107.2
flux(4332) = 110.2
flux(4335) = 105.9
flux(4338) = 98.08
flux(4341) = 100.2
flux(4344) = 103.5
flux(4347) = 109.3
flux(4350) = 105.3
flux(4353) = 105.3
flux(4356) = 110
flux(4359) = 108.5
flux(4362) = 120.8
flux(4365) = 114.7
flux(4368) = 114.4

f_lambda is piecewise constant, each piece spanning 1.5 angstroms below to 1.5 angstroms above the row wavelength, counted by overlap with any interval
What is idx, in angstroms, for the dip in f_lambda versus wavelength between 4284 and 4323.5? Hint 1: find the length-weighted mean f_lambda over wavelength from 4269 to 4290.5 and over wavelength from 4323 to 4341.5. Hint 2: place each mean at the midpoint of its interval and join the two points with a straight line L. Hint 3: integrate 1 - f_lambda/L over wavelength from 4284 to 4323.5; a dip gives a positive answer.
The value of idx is 3.3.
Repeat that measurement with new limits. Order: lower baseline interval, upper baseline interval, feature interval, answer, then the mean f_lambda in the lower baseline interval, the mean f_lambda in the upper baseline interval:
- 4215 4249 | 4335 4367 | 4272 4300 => 3.6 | 91.1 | 108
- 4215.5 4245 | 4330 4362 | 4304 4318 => 2.5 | 90.1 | 106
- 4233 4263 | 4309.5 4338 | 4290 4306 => 3.2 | 95.3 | 101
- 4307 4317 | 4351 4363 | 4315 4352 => -2.7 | 85.4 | 111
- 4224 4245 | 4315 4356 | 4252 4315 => 7.3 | 90.5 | 104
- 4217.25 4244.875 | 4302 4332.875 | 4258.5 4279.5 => 0.1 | 90.1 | 92.3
